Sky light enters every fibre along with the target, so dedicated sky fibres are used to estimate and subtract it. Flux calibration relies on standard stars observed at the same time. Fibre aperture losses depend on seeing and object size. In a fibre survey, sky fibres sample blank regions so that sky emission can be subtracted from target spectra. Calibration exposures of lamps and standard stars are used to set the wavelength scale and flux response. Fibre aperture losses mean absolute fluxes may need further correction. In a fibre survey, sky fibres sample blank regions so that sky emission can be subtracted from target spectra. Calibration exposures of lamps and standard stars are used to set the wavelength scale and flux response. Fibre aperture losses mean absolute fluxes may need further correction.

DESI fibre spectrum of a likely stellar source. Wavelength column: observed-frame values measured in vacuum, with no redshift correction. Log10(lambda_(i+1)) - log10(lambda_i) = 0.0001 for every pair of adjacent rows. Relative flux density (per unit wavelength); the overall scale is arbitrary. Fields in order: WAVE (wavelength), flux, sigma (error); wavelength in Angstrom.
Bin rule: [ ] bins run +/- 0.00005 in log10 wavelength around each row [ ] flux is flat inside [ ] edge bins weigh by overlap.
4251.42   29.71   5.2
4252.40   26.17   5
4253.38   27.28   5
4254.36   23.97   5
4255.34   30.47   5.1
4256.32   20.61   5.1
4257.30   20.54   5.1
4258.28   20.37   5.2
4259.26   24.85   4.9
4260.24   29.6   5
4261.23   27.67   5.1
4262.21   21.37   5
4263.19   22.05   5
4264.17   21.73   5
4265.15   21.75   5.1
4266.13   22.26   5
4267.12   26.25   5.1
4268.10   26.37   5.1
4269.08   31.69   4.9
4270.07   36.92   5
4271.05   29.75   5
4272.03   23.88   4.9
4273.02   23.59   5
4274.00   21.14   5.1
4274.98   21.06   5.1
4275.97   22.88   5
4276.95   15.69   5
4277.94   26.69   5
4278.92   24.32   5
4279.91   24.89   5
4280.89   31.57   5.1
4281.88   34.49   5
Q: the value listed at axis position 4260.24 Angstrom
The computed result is 29.6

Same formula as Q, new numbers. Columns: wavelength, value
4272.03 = 23.88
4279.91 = 24.89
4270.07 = 36.92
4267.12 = 26.25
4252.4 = 26.17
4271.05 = 29.75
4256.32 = 20.61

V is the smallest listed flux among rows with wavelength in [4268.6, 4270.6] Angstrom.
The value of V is 31.69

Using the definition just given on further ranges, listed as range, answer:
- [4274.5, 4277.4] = 15.69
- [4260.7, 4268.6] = 21.37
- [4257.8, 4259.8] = 20.37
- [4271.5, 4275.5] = 21.06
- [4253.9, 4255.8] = 23.97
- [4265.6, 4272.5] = 22.26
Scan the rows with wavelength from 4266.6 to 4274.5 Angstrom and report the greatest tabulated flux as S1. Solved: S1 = 36.92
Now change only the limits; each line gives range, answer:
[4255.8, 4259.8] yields 24.85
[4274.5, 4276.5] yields 22.88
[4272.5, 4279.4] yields 26.69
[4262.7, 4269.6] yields 31.69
